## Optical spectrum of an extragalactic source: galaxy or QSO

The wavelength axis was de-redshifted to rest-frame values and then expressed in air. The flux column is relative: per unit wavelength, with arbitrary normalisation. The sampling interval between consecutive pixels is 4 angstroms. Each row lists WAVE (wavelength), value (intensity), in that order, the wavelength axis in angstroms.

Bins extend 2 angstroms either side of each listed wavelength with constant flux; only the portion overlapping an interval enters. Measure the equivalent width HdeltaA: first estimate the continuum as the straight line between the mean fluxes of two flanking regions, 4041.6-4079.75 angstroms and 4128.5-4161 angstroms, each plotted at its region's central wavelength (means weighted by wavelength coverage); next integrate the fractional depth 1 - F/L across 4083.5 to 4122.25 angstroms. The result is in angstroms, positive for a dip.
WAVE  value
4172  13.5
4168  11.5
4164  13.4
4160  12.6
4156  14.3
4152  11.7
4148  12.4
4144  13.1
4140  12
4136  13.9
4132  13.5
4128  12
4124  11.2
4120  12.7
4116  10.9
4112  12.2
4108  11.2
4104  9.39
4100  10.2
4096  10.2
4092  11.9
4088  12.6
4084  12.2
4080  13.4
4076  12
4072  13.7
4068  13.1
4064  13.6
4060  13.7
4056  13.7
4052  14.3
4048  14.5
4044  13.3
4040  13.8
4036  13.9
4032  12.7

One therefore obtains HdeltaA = 5.6 angstroms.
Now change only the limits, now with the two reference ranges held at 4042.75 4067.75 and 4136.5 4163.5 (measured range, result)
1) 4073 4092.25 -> 1.40 angstroms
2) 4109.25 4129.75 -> 2.10 angstroms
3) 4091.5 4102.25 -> 2.24 angstroms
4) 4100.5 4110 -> 2.14 angstroms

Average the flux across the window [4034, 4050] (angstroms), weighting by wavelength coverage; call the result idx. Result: 13.9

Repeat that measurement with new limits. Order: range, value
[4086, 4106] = 10.9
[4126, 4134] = 12.8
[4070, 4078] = 12.8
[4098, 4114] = 10.7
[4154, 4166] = 13.4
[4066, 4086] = 12.9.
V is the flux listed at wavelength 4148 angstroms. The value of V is 12.4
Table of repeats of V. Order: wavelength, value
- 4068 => 13.1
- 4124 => 11.2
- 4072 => 13.7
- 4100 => 10.2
